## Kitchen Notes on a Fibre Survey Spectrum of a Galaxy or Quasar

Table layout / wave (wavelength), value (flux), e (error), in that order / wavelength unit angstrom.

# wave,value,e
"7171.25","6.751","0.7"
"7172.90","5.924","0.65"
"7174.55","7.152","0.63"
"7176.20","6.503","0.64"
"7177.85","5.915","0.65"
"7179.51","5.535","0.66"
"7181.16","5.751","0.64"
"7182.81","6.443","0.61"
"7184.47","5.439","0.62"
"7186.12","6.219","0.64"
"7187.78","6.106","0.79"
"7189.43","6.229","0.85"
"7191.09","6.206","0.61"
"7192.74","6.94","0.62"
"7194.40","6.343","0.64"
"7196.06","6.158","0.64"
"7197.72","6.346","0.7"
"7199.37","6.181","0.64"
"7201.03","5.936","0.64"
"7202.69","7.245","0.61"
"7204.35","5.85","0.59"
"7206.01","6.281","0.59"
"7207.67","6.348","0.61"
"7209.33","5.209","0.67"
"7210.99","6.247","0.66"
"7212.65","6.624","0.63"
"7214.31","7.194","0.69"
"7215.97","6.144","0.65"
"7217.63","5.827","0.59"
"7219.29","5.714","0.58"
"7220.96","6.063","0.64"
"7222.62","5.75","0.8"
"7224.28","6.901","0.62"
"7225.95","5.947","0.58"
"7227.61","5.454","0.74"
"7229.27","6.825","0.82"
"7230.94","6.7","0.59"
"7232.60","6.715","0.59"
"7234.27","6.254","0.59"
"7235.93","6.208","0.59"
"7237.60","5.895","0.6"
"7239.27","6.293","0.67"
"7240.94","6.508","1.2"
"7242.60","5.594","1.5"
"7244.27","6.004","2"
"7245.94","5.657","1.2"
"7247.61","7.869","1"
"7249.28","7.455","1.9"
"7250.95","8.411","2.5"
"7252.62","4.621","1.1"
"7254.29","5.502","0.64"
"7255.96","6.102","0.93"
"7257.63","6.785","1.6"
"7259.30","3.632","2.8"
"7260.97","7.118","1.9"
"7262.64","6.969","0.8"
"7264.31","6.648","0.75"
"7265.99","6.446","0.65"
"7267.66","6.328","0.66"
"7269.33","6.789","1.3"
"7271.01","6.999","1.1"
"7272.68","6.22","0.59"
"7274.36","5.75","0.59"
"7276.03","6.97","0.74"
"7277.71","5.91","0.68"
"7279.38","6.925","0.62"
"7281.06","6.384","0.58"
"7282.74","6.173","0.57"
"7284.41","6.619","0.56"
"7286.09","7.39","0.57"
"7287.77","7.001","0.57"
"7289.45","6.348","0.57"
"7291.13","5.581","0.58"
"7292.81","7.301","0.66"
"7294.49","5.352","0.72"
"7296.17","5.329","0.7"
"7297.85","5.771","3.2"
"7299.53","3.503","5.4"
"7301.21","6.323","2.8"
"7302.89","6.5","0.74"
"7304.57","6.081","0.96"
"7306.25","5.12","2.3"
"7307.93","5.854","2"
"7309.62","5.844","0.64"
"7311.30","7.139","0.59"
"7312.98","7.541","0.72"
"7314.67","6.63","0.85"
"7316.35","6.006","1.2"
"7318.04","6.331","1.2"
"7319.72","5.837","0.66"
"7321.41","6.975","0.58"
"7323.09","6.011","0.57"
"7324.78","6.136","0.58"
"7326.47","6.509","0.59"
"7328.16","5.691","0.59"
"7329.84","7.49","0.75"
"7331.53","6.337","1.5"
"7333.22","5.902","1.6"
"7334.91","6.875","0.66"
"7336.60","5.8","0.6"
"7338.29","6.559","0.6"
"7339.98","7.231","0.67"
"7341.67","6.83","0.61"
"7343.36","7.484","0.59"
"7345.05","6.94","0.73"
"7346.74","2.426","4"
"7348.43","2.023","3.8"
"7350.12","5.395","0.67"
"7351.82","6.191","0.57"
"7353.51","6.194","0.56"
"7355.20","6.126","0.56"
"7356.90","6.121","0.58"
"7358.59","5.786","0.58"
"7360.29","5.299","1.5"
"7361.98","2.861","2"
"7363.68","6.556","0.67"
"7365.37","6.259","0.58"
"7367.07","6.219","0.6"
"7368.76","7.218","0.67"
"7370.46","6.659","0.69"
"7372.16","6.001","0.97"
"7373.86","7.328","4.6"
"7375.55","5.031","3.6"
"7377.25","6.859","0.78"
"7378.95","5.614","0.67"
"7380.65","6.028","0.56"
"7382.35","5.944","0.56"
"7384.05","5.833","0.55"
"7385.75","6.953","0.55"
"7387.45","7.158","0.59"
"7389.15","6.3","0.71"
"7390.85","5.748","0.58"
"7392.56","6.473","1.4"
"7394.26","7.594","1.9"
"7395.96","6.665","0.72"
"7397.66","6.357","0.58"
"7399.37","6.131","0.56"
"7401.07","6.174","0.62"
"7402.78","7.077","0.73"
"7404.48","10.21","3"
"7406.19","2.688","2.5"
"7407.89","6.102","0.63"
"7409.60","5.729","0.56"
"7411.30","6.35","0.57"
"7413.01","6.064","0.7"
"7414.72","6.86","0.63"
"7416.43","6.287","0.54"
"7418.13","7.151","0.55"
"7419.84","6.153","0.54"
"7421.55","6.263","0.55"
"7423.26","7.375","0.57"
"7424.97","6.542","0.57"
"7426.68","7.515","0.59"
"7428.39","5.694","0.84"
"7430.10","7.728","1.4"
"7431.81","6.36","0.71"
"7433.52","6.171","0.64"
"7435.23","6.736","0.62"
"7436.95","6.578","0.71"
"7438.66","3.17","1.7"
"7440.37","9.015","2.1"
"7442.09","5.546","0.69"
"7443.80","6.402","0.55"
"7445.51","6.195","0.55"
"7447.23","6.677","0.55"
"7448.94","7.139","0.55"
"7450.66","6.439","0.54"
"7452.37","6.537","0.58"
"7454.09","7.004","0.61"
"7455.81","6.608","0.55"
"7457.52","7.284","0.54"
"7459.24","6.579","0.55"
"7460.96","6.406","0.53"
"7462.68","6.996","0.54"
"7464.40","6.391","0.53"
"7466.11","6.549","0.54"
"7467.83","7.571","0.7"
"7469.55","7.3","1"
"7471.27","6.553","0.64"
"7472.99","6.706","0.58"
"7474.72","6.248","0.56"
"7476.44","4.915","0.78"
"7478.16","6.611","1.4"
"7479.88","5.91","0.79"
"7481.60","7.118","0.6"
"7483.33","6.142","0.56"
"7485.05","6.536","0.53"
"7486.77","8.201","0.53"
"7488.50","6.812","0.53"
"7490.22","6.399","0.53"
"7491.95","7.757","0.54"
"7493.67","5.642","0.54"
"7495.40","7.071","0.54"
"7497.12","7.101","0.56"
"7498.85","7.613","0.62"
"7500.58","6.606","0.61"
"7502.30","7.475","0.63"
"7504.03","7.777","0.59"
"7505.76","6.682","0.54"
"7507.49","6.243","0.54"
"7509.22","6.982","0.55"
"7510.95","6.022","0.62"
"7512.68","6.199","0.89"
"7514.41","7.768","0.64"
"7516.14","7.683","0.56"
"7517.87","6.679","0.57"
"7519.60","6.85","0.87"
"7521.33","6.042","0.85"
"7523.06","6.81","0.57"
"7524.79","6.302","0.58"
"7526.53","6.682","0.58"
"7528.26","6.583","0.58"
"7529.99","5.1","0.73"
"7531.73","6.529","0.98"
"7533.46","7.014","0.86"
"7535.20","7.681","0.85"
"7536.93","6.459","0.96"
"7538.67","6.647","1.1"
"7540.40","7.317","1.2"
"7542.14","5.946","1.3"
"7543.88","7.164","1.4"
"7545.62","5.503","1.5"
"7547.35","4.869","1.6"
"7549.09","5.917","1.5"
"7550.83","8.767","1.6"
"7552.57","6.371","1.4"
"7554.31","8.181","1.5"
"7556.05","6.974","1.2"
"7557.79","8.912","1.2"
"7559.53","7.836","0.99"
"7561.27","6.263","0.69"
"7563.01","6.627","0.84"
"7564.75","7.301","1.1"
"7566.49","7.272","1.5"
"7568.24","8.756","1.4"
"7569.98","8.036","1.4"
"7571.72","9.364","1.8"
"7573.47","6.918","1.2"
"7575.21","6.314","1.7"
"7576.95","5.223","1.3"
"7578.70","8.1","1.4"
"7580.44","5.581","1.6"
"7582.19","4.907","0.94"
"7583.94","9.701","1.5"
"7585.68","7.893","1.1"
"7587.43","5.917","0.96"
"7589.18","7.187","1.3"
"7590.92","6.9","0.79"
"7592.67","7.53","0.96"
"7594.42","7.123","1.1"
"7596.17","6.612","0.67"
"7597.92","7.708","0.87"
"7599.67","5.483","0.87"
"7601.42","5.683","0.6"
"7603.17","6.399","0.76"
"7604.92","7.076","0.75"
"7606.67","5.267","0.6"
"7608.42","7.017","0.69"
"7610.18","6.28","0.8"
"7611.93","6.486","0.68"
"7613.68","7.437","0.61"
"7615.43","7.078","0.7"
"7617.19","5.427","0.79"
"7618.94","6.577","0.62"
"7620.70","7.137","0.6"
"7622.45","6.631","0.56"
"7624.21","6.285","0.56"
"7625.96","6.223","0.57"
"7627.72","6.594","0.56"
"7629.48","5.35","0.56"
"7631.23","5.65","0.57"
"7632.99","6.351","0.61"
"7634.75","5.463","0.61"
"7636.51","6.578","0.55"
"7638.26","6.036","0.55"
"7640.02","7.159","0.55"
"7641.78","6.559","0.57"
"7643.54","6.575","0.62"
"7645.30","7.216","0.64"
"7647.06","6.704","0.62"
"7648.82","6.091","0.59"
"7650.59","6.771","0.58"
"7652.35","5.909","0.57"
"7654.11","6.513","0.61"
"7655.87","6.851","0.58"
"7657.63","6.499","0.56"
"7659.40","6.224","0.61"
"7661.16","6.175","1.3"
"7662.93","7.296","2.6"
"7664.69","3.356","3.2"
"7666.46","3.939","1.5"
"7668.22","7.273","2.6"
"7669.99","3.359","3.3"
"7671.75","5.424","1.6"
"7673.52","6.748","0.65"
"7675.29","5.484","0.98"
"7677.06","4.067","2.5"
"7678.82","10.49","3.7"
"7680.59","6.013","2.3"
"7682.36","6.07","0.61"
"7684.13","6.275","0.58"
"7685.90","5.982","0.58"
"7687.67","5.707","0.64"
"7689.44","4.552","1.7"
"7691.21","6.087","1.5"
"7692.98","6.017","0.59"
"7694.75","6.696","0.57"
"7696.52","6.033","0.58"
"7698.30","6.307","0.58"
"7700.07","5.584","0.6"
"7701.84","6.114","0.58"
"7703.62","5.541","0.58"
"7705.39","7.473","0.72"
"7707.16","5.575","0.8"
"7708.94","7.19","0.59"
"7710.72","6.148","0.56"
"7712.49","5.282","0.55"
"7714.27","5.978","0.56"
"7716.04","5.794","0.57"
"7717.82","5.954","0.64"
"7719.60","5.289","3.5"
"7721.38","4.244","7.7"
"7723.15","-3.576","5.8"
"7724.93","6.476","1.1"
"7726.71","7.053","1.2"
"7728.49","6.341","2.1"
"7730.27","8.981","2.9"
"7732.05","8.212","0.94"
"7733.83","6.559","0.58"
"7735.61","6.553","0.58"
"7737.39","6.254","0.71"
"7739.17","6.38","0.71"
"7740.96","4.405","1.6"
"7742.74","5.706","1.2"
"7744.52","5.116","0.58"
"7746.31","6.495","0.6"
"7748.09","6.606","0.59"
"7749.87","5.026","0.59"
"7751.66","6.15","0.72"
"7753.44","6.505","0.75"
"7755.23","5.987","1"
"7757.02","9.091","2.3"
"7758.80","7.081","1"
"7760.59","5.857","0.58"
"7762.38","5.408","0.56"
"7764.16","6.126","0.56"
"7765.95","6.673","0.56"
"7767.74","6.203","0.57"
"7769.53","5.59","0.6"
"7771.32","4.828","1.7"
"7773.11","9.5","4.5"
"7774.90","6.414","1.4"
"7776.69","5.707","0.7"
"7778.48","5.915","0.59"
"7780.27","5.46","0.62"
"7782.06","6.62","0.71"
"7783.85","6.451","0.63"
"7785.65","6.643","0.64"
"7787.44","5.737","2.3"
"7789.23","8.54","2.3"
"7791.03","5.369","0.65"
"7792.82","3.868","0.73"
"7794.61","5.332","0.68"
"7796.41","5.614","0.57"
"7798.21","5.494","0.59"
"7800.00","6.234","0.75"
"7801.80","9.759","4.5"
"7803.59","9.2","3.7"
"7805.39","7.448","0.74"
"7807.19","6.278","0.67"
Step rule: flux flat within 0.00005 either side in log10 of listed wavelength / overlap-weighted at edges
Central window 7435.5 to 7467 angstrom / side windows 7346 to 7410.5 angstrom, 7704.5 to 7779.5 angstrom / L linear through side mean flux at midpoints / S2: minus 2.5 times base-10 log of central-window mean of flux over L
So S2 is -0.092 mag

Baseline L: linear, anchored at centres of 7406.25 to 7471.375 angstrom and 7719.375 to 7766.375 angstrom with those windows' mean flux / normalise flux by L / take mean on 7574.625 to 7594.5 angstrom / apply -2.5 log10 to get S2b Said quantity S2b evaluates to -0.100 mag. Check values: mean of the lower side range 6.53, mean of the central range 6.86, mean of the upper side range 5.97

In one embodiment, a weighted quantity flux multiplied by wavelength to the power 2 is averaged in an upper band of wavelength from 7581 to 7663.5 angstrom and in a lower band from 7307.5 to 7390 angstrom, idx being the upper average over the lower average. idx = 1.2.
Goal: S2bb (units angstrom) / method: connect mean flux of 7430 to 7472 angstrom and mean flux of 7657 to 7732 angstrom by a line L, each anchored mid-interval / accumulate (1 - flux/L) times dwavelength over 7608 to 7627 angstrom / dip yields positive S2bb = -1.6 angstrom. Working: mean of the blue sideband 6.62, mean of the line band 6.59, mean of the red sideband 5.82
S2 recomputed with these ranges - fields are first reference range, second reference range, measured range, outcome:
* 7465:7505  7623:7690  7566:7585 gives -0.14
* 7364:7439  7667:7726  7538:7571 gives -0.18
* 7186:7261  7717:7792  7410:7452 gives -0.06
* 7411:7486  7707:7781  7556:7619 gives -0.11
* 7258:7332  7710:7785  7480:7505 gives -0.14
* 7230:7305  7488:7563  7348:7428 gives 0.05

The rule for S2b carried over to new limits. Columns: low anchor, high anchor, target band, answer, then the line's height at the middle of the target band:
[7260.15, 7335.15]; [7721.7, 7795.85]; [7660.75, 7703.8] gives 0.05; 6.12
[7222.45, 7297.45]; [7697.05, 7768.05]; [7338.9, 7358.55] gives 0.10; 6.28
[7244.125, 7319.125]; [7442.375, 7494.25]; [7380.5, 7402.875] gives 0.01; 6.5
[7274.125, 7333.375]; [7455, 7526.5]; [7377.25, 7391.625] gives 0.04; 6.47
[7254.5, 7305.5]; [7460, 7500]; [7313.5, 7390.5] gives 0.05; 6.41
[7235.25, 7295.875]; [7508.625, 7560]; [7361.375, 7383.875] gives 0.08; 6.54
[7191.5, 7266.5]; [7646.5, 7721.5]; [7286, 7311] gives 0.05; 6.24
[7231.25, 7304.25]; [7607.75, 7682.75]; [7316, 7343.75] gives -0.03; 6.28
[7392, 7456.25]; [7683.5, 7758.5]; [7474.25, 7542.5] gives -0.06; 6.36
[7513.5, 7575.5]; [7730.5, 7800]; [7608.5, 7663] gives 0.04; 6.67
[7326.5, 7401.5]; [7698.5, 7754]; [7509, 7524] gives -0.13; 6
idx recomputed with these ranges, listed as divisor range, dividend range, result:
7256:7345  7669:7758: 1.05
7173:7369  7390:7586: 1.16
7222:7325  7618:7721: 1.08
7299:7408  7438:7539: 1.13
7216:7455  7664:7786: 1.06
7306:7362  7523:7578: 1.22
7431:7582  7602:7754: 0.94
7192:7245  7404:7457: 1.10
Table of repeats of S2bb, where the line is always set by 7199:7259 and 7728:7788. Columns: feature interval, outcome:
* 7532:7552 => -1.0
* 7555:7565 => -1.6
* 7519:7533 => -0.1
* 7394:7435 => -1.5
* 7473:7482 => 0.2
